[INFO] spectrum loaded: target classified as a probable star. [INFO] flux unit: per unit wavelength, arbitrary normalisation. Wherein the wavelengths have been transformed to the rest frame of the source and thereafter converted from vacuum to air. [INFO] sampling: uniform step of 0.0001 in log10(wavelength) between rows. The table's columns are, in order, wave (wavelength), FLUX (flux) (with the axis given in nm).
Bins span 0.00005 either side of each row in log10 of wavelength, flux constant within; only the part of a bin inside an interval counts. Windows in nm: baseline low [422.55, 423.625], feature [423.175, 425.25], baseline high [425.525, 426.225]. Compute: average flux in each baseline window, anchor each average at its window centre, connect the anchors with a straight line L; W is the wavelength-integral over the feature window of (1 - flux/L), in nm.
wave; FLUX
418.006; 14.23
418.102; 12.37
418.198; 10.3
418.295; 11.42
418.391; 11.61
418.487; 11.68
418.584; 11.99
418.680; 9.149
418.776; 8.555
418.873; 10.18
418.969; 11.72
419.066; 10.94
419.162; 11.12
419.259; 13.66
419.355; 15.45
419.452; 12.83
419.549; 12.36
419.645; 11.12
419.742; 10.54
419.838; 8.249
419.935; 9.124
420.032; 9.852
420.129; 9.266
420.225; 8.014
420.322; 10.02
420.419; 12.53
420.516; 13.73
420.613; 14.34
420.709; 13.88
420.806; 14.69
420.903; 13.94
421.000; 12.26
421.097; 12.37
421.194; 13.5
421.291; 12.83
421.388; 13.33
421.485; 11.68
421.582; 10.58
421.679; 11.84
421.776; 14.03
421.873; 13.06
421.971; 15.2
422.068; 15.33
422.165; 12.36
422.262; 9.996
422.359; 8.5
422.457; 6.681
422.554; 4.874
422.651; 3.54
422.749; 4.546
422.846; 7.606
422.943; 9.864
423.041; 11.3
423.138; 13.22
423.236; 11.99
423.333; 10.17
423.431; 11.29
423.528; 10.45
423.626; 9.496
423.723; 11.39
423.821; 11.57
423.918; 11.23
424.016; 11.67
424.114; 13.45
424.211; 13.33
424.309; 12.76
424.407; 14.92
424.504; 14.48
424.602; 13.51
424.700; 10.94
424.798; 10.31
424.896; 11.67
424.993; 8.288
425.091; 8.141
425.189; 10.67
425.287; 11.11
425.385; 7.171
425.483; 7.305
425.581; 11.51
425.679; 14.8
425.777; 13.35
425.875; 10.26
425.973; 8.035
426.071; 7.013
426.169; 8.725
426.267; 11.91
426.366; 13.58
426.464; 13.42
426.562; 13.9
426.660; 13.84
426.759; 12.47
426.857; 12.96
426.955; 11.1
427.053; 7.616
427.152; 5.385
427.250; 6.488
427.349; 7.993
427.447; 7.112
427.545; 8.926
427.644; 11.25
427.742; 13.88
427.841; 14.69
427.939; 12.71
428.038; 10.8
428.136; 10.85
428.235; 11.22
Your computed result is -0.39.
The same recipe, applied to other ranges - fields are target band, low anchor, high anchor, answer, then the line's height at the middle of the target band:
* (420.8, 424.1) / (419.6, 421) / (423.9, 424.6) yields 0.35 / 12.4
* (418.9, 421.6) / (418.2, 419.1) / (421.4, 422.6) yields -0.23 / 11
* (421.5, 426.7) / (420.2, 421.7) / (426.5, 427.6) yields 0.07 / 11.2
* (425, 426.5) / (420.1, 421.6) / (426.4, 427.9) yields 0.10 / 11.1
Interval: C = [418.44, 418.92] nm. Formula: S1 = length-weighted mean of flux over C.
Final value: 10.3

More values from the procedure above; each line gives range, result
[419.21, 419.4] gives 14.5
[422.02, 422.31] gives 12.6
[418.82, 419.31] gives 11.5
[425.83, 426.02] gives 9.14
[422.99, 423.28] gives 12.1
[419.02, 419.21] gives 11.1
